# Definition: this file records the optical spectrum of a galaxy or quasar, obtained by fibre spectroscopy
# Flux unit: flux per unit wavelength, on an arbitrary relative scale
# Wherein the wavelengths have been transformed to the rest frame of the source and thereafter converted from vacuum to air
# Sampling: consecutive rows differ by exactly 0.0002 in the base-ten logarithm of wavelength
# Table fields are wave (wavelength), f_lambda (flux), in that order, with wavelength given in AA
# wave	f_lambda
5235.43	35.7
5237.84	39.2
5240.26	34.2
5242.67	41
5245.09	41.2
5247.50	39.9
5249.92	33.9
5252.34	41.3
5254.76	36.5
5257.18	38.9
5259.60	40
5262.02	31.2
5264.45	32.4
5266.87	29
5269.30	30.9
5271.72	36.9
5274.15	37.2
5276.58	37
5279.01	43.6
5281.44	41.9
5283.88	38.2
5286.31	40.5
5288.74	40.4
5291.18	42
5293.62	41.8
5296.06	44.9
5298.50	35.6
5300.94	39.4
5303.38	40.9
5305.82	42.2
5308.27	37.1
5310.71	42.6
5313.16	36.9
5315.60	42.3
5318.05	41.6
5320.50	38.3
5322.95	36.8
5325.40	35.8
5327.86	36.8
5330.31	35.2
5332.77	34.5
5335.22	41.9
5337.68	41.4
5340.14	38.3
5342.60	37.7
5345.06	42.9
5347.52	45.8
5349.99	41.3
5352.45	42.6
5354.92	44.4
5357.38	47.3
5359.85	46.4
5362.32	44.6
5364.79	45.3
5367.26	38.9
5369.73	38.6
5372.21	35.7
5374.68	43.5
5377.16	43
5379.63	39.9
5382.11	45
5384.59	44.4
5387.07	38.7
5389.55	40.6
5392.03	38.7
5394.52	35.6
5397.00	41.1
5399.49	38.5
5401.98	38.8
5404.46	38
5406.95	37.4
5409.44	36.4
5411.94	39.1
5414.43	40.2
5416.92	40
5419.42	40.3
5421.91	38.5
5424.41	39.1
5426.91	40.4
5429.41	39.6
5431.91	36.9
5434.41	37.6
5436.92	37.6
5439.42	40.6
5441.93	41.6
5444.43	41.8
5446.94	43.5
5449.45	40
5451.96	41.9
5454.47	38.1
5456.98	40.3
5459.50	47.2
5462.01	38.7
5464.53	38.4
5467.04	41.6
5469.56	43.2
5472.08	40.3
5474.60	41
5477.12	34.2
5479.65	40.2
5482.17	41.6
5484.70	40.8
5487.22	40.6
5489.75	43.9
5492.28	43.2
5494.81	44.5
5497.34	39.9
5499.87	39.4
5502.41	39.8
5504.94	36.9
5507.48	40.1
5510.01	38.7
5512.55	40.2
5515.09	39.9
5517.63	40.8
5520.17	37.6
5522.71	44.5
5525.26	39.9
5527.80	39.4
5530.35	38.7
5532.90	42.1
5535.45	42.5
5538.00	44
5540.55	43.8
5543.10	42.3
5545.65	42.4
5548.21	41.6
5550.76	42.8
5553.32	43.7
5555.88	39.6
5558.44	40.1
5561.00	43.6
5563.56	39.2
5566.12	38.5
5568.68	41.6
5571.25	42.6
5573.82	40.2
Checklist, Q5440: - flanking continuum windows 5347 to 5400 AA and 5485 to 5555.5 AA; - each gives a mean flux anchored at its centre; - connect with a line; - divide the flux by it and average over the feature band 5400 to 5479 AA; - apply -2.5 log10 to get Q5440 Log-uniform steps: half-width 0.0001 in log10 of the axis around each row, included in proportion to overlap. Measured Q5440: 0.05 mag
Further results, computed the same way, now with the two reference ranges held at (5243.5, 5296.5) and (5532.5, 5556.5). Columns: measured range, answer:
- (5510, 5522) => 0.06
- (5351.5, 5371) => -0.10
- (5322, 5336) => 0.07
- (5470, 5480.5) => 0.06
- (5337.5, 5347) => -0.03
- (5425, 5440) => 0.06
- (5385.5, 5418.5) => 0.04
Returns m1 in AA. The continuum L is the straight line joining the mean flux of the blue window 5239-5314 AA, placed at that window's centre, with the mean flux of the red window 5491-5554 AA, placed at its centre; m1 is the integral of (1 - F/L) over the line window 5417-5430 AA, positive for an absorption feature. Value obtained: 0.13 AA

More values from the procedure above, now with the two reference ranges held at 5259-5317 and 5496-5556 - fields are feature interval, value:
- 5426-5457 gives 0.1 AA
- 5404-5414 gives 0.5 AA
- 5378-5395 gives -0.5 AA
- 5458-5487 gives -0.2 AA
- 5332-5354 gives -1.0 AA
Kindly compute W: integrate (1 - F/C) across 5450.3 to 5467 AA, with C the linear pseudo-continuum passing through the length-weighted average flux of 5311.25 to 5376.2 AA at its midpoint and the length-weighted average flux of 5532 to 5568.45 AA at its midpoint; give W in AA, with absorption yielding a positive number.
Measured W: 0.2 AA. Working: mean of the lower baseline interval 40.6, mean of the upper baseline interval 41.9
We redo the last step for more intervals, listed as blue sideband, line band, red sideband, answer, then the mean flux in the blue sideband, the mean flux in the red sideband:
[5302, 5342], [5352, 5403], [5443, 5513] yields -2.52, 38.9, 40.7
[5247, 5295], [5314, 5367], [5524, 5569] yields -3.18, 37.7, 41.4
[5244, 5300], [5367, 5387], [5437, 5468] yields -0.66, 38.1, 41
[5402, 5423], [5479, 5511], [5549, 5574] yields -0.51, 38.8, 41.2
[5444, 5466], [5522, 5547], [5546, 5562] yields -0.11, 41.1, 41.9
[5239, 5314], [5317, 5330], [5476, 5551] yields 0.42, 38.4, 40.9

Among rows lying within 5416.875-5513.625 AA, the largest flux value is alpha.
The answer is 47.2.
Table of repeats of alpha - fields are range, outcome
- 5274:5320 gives 44.9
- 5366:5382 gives 43.5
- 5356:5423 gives 47.3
